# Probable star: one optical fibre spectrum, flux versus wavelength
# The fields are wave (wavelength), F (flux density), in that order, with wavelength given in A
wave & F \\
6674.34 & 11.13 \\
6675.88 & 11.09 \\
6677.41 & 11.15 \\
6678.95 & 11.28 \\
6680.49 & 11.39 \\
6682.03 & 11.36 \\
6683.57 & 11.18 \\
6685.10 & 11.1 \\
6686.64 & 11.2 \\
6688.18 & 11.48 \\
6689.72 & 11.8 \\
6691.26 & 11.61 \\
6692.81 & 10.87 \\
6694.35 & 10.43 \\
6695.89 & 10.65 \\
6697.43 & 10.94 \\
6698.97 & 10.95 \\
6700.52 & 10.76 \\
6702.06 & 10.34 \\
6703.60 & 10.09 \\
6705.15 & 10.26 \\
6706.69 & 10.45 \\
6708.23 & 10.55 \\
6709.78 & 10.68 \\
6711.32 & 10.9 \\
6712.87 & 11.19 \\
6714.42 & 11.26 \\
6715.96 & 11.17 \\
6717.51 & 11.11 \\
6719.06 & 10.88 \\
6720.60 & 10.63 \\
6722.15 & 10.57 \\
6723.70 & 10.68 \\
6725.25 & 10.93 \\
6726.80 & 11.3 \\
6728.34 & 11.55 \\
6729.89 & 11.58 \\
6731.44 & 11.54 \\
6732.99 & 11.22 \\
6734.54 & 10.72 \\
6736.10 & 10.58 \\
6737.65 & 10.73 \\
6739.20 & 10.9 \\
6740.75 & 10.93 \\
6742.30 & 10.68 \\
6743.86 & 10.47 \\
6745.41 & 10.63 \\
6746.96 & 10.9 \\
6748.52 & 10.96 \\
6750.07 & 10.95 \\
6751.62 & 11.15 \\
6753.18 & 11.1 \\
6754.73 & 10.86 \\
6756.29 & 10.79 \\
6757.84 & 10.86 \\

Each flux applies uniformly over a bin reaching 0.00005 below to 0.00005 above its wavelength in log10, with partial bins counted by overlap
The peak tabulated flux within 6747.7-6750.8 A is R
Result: 10.96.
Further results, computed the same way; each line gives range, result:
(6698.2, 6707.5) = 10.95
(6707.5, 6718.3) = 11.26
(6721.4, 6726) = 10.93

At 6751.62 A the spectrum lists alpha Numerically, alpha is 11.15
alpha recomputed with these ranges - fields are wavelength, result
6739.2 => 10.9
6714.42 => 11.26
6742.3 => 10.68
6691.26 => 11.61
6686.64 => 11.2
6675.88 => 11.09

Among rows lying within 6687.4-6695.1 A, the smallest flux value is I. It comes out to 10.43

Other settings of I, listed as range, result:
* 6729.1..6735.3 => 10.72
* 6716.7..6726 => 10.57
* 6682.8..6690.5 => 11.1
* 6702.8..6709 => 10.09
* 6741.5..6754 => 10.47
